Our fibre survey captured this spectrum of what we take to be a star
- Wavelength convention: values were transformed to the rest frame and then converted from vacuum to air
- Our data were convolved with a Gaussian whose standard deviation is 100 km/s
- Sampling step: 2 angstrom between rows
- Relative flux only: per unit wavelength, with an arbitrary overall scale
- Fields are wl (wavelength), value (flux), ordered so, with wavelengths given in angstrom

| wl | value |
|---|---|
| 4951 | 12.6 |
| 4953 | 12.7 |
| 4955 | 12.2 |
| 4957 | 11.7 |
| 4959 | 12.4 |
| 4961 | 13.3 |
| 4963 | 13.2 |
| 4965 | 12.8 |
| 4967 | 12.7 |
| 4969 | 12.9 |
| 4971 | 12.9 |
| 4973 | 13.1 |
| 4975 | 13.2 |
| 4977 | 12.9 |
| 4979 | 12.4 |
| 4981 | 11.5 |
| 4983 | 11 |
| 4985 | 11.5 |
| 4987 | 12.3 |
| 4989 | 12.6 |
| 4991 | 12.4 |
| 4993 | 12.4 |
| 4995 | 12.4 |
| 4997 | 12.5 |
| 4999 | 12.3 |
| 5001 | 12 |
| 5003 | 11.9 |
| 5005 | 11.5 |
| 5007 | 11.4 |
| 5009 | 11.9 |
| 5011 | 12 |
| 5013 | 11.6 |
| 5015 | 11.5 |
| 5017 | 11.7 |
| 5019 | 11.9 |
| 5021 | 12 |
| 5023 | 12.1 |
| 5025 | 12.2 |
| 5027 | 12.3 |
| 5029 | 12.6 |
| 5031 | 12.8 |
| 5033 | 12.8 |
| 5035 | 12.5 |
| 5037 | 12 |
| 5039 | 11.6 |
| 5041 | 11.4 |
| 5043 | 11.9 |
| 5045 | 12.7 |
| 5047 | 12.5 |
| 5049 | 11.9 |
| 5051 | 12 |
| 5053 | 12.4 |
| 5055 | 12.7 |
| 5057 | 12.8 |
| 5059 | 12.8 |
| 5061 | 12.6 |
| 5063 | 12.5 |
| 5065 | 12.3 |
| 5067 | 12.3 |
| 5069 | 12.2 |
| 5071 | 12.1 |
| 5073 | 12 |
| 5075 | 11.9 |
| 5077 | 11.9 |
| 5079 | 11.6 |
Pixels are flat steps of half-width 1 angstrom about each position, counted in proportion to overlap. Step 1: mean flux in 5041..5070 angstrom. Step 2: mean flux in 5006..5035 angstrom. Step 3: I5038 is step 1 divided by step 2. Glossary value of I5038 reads 1.0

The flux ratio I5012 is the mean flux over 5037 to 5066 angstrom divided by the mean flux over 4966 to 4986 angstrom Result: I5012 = 1.0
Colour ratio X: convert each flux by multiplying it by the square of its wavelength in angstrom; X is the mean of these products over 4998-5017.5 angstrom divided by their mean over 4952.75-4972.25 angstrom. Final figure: 0.95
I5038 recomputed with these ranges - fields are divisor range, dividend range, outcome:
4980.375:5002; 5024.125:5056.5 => 1.02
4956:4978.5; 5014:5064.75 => 0.96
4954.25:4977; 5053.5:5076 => 0.97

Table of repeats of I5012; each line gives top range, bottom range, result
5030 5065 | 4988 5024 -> 1.03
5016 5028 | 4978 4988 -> 1.02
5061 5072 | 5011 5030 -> 1.03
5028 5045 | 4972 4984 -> 0.99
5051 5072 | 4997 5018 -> 1.05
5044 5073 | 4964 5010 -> 1.01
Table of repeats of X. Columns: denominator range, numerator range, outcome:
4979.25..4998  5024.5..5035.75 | 1.06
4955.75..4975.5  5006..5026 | 0.94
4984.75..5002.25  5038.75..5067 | 1.03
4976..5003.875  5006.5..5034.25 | 1.01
